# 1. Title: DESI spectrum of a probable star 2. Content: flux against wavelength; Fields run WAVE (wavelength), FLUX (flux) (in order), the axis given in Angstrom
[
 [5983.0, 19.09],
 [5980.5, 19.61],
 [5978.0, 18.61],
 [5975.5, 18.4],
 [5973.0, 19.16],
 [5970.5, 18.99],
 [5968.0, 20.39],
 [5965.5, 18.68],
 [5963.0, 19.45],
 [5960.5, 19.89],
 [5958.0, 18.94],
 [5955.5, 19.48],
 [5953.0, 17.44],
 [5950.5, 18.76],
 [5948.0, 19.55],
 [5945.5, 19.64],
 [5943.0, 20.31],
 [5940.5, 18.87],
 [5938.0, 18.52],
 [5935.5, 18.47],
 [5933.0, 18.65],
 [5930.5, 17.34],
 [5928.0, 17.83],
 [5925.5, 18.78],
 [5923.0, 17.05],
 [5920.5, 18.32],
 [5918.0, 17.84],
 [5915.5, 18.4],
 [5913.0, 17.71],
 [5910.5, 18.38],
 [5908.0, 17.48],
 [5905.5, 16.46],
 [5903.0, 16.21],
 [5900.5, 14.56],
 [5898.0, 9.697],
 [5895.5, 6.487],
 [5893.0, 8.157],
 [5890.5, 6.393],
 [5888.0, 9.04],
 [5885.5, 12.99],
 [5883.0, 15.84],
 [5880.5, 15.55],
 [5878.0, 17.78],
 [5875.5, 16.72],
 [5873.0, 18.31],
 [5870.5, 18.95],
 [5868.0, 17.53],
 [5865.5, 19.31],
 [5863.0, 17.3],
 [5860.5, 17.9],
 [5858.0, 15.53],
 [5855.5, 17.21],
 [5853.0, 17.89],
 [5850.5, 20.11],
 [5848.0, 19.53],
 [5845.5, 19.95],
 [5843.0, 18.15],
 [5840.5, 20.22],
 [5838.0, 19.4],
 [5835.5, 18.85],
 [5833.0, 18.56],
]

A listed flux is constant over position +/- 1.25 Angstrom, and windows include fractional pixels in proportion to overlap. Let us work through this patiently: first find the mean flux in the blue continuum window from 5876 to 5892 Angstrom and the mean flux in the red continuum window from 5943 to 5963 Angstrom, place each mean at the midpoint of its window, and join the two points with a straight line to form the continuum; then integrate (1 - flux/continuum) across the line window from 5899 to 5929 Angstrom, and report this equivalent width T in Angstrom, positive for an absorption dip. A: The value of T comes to -3.1 Angstrom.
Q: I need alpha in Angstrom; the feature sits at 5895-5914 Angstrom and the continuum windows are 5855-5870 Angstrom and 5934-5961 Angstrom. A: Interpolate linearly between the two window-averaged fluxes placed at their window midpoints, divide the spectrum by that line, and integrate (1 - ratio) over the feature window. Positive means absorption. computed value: 3.5 Angstrom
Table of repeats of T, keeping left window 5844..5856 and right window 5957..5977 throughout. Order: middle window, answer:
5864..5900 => 9.9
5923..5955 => 0.9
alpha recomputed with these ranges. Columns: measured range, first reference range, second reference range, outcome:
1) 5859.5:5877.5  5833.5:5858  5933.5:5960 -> 0.8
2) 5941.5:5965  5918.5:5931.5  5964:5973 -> -0.5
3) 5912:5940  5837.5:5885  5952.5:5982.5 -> 0.8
